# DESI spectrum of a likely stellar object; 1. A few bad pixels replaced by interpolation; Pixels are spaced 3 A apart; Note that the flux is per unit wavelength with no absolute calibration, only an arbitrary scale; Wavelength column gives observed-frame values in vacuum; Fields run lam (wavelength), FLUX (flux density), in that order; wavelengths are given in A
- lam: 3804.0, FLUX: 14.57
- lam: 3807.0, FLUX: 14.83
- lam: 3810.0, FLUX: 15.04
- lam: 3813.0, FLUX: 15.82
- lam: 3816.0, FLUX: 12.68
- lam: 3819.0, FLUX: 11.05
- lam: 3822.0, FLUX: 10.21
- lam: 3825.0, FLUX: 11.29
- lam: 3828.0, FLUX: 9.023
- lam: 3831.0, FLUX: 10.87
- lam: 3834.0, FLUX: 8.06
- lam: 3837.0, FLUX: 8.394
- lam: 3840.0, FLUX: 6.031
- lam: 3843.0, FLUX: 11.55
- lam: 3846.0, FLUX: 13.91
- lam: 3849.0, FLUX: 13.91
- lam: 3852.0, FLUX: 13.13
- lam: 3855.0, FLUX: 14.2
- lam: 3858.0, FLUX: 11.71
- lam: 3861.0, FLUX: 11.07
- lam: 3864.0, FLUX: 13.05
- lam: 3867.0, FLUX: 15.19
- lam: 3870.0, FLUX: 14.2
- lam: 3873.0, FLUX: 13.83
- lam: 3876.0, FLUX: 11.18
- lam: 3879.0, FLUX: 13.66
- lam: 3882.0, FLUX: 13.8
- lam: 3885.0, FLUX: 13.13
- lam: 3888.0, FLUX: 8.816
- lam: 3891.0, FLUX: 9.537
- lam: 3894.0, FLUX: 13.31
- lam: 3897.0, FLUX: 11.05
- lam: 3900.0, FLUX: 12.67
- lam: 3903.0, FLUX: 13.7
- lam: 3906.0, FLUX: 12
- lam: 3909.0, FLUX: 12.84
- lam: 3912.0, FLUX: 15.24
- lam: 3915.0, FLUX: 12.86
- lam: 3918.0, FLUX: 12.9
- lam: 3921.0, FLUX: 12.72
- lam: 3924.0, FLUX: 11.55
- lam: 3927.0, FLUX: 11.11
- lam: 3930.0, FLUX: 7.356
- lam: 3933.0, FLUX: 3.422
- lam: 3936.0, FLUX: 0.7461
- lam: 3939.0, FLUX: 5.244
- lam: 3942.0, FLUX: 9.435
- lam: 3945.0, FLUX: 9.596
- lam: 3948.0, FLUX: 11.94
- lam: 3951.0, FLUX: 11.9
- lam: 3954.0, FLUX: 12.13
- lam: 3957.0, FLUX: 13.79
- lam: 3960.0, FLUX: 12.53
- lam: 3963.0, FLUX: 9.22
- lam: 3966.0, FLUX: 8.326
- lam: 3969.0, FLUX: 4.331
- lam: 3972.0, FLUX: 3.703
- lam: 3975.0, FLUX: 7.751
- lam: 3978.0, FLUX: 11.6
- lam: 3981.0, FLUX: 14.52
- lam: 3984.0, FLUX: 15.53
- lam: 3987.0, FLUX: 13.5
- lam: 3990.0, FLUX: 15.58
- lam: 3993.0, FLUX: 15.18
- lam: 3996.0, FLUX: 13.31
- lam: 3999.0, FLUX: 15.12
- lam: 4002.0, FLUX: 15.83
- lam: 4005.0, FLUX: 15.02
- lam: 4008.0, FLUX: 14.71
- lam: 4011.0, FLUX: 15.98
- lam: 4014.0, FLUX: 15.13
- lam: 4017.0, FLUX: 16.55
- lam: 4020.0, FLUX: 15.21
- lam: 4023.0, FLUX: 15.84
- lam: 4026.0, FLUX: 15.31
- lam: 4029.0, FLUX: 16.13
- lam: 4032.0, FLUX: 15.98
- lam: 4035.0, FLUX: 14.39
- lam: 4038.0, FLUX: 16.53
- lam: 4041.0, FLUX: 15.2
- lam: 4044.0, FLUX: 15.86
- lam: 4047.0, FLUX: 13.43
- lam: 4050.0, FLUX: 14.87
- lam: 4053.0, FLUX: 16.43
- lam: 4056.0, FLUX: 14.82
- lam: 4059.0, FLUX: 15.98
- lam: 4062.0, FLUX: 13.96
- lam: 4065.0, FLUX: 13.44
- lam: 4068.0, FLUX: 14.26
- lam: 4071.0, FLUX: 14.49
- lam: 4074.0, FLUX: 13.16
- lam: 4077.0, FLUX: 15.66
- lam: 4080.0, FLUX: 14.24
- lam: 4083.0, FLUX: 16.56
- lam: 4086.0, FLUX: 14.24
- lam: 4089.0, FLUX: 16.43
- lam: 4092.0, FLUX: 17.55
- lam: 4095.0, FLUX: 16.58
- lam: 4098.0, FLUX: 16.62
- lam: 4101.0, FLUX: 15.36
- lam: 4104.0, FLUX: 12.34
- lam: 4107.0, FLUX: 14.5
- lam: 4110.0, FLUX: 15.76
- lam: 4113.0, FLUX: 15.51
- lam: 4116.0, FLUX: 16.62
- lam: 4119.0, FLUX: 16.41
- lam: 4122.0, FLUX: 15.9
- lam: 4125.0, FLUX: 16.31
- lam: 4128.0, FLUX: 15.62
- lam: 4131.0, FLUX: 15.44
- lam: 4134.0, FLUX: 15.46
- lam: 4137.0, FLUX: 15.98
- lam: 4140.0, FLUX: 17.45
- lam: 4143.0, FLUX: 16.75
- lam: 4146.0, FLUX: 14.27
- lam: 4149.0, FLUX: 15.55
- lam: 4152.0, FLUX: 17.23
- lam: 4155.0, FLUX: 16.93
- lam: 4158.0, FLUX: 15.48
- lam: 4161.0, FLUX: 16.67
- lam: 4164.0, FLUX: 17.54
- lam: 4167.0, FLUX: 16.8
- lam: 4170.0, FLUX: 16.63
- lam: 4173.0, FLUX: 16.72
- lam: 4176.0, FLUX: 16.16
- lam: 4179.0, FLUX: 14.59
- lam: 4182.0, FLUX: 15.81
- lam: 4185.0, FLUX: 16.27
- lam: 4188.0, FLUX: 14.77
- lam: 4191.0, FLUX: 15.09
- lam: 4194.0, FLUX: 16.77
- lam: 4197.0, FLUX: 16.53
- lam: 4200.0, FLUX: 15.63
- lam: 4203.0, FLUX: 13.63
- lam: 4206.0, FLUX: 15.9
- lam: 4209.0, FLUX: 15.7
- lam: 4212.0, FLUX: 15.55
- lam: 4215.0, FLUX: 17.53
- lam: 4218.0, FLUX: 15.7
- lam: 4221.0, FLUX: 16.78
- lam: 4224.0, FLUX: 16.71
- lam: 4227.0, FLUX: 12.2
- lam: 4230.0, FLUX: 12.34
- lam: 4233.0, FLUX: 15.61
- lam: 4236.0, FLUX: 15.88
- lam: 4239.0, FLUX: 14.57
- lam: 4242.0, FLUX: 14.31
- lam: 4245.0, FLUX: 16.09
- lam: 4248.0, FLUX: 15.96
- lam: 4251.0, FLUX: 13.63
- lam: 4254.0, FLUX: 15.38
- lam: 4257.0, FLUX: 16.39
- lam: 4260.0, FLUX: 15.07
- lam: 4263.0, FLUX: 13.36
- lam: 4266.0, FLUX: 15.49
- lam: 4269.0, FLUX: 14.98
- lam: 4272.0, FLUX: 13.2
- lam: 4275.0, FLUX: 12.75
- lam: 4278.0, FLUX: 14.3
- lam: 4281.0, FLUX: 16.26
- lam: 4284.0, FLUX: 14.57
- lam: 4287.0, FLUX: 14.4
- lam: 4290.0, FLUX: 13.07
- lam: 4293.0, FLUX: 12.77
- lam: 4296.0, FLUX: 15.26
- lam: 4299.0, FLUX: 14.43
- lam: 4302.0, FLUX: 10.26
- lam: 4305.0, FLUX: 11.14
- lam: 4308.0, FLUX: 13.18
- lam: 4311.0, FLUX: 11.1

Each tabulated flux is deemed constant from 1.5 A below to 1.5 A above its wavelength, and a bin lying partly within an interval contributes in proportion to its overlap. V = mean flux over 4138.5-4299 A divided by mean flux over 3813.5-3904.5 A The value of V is 1.30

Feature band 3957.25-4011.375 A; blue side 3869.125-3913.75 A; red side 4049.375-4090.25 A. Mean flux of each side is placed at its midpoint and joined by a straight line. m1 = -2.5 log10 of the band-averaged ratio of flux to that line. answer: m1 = 0.13 mag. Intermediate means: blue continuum 12.6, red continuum 14.9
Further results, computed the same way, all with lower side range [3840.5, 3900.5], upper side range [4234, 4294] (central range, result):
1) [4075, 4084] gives -0.123 mag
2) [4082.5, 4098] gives -0.187 mag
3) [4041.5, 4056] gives -0.124 mag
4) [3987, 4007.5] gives -0.129 mag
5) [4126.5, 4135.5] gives -0.116 mag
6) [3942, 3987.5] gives 0.226 mag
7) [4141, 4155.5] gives -0.152 mag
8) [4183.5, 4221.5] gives -0.108 mag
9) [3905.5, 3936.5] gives 0.214 mag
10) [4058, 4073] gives -0.059 mag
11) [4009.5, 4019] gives -0.190 mag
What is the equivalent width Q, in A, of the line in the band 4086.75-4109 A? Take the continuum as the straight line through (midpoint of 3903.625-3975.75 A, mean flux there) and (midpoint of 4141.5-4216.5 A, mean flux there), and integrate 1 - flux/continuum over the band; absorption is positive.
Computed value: -2.7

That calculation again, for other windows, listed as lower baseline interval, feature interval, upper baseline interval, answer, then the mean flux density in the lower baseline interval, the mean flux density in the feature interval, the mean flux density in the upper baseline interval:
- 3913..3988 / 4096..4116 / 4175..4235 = -2.81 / 9.92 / 15.2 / 15.5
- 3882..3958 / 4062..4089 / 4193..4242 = -2.82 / 10.8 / 14.6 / 15.4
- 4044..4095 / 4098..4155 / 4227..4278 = -3.23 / 15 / 15.7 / 14.6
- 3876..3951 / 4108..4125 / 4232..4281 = -3.63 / 10.8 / 16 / 14.8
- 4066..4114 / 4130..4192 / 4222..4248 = -4.47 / 15.2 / 16.1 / 14.8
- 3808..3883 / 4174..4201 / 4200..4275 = -1.99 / 12.1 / 15.8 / 15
